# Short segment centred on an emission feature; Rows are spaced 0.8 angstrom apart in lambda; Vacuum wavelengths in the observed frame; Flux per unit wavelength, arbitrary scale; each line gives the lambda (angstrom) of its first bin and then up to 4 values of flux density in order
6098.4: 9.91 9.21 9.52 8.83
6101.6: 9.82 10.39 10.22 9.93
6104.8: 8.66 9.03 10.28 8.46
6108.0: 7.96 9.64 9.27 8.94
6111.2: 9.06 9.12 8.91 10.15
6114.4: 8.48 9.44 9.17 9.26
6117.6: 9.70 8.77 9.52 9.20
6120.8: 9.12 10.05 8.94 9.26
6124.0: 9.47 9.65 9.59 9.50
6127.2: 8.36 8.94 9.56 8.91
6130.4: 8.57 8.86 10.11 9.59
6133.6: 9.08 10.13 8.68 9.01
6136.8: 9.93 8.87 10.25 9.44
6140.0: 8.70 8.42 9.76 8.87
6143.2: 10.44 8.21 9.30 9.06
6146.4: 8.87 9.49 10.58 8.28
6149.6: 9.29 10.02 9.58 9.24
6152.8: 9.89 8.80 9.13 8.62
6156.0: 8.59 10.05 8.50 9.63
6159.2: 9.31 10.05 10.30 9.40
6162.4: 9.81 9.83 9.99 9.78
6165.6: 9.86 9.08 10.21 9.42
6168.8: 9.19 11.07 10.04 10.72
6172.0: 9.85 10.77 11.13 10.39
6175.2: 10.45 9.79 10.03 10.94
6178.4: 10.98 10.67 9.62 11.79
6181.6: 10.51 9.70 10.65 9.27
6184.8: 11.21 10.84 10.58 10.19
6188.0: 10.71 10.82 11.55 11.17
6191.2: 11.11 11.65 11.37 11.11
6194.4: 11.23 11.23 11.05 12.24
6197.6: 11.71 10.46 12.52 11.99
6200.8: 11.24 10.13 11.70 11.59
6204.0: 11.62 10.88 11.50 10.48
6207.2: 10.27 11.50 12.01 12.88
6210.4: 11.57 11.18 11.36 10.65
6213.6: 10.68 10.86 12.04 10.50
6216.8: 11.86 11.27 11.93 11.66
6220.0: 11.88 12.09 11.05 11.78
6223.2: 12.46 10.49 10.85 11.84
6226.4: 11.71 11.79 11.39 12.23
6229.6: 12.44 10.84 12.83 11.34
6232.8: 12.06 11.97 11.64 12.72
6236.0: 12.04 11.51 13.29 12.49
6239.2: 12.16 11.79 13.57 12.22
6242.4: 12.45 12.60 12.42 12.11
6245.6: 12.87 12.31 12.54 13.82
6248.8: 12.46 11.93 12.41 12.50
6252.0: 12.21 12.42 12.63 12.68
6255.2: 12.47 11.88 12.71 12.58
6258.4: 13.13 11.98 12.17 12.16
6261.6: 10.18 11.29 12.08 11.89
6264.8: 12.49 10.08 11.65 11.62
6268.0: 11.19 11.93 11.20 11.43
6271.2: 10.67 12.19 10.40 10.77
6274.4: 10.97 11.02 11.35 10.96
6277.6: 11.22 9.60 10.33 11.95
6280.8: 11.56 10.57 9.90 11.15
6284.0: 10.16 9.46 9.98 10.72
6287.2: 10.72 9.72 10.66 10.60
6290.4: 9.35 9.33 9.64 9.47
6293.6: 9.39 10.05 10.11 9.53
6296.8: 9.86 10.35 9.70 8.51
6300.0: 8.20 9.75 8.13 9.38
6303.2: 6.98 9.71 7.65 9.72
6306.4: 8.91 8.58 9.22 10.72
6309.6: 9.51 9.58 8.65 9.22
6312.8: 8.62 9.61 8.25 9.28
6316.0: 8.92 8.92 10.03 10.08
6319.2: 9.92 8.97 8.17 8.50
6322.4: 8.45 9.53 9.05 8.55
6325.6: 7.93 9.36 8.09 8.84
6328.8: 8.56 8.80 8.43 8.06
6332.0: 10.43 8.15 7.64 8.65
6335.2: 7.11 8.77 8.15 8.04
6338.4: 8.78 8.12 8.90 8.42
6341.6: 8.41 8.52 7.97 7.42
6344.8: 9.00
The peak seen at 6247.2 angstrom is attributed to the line C III]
